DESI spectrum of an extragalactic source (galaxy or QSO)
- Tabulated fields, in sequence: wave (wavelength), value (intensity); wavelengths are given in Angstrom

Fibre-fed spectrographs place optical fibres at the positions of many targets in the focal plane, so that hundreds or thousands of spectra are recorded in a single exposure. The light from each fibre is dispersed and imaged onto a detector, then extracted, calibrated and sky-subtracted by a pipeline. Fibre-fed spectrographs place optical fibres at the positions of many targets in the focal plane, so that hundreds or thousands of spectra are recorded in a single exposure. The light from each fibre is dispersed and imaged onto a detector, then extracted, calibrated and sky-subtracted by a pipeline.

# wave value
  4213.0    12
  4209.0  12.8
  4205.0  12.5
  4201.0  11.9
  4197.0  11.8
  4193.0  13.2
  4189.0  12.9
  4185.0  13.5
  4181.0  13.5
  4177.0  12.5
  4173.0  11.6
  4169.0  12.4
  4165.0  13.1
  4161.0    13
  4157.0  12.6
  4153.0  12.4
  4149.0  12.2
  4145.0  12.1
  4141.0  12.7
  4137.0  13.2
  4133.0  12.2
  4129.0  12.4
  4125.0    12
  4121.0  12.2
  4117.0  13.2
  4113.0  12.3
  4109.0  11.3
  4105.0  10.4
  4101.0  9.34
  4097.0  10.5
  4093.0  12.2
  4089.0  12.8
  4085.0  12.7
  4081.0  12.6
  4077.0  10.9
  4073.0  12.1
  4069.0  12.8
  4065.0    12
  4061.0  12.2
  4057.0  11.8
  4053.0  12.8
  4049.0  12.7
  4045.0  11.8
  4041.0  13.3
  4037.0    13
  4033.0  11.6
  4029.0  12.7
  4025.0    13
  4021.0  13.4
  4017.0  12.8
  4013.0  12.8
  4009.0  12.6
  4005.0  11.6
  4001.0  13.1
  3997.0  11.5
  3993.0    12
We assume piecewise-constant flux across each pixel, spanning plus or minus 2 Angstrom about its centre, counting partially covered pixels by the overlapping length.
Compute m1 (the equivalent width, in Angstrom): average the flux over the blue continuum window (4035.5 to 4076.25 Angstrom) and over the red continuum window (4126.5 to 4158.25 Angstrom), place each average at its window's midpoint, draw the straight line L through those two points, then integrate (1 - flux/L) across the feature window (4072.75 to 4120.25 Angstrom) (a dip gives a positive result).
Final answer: 2.8 Angstrom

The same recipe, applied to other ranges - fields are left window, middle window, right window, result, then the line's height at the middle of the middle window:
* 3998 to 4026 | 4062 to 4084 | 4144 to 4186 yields 1.0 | 12.7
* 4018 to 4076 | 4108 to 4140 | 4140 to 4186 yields 0.5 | 12.6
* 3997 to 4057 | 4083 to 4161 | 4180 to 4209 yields 3.7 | 12.7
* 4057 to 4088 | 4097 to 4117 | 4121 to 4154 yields 2.0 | 12.3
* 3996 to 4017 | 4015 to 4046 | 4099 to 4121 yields -1.4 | 12.2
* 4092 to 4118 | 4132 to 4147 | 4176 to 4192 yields -0.6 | 12.1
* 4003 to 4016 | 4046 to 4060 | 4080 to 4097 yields 0.0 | 12.3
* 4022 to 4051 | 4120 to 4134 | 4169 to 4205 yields 0.4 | 12.6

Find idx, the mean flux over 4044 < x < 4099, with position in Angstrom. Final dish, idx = 12.1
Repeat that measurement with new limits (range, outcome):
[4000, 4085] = 12.5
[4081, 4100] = 12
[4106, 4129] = 12.1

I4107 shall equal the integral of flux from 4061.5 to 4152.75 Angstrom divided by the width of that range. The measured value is 12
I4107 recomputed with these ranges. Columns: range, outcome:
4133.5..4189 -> 12.7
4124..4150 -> 12.4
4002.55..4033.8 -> 12.6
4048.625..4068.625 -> 12.3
